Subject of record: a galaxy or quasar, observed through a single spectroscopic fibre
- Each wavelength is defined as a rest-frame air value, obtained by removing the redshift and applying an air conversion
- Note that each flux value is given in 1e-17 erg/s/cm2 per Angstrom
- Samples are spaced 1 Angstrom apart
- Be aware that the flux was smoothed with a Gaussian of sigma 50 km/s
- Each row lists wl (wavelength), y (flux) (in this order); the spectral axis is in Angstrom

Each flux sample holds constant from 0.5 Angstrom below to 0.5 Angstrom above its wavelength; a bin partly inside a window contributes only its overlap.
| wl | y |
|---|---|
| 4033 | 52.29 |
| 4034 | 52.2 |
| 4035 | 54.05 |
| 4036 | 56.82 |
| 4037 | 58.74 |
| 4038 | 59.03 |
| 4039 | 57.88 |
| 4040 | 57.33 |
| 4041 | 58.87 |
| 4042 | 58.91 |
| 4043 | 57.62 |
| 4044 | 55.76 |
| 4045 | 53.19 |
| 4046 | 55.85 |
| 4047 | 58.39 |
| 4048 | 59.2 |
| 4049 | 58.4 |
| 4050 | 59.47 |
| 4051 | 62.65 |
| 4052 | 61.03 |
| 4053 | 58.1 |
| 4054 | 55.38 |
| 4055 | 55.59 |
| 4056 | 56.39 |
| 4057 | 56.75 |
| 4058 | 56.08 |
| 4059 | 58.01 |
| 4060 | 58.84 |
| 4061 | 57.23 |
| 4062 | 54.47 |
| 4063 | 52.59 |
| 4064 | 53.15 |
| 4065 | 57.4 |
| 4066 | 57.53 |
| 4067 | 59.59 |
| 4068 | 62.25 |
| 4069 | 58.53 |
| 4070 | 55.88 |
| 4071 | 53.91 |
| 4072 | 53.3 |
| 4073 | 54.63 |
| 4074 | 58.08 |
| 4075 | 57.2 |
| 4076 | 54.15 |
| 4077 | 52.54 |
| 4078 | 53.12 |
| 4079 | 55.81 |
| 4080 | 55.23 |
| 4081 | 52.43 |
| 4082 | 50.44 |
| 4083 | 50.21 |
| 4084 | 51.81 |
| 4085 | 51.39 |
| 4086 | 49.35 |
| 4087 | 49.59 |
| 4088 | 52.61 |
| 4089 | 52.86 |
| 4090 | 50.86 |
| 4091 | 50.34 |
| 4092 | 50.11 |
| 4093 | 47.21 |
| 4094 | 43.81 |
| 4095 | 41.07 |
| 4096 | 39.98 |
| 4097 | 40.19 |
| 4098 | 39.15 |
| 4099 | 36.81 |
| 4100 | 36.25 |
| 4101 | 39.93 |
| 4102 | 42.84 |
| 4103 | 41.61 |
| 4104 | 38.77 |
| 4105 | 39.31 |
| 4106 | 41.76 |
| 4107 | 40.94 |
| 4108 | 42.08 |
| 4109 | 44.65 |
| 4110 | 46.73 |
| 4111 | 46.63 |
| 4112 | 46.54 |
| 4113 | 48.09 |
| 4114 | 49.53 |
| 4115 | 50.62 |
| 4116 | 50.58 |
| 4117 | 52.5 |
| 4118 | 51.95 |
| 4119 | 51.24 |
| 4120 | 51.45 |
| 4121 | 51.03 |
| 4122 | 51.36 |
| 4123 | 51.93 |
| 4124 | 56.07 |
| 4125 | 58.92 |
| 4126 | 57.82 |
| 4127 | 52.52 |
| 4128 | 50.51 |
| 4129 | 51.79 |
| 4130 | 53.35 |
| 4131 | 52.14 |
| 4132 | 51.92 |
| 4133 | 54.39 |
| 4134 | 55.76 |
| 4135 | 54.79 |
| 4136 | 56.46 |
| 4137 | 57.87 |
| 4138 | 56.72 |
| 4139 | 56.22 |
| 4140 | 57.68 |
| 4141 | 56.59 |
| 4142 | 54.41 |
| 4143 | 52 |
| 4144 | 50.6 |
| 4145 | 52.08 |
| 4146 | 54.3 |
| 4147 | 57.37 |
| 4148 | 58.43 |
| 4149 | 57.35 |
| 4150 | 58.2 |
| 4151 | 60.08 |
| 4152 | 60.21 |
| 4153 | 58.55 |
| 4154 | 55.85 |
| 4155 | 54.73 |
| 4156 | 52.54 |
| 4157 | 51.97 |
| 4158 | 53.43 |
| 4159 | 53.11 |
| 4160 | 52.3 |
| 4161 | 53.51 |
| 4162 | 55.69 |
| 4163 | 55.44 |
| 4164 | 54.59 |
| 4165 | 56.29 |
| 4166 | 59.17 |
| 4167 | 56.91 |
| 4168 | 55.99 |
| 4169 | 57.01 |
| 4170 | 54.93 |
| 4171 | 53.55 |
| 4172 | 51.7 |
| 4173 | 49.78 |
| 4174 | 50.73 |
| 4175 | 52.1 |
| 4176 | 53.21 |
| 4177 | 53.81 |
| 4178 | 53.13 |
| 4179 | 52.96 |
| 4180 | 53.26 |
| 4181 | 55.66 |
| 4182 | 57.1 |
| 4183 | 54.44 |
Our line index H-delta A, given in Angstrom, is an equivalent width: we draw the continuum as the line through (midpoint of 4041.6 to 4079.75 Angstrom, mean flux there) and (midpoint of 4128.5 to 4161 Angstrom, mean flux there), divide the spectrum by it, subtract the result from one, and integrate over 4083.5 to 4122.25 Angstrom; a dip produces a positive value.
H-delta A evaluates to 6.7 Angstrom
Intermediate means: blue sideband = 56.7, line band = 46.2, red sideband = 55.1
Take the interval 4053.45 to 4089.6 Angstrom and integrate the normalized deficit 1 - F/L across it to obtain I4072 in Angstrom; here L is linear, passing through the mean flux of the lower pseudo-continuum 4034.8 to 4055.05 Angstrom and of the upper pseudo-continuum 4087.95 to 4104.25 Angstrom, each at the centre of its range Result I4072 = -3.2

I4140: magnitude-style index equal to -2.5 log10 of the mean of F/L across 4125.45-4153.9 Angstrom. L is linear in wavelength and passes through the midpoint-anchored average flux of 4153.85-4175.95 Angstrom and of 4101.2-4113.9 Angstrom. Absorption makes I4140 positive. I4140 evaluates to -0.124 mag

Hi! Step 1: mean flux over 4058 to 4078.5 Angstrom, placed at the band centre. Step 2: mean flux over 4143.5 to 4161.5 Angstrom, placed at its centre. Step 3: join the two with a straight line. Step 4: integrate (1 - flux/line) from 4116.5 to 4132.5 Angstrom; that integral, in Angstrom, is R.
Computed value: 0.8 Angstrom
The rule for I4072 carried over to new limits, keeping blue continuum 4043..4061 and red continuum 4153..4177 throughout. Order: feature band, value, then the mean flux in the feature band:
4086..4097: 1.72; 47.6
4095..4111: 4.32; 40.9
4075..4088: 0.99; 52.4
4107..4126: 1.90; 50.1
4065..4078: 0.14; 56.4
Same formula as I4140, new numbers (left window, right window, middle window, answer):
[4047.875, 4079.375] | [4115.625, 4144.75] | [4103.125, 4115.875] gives 0.22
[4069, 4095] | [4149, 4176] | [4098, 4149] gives 0.07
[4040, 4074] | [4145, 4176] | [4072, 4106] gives 0.18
